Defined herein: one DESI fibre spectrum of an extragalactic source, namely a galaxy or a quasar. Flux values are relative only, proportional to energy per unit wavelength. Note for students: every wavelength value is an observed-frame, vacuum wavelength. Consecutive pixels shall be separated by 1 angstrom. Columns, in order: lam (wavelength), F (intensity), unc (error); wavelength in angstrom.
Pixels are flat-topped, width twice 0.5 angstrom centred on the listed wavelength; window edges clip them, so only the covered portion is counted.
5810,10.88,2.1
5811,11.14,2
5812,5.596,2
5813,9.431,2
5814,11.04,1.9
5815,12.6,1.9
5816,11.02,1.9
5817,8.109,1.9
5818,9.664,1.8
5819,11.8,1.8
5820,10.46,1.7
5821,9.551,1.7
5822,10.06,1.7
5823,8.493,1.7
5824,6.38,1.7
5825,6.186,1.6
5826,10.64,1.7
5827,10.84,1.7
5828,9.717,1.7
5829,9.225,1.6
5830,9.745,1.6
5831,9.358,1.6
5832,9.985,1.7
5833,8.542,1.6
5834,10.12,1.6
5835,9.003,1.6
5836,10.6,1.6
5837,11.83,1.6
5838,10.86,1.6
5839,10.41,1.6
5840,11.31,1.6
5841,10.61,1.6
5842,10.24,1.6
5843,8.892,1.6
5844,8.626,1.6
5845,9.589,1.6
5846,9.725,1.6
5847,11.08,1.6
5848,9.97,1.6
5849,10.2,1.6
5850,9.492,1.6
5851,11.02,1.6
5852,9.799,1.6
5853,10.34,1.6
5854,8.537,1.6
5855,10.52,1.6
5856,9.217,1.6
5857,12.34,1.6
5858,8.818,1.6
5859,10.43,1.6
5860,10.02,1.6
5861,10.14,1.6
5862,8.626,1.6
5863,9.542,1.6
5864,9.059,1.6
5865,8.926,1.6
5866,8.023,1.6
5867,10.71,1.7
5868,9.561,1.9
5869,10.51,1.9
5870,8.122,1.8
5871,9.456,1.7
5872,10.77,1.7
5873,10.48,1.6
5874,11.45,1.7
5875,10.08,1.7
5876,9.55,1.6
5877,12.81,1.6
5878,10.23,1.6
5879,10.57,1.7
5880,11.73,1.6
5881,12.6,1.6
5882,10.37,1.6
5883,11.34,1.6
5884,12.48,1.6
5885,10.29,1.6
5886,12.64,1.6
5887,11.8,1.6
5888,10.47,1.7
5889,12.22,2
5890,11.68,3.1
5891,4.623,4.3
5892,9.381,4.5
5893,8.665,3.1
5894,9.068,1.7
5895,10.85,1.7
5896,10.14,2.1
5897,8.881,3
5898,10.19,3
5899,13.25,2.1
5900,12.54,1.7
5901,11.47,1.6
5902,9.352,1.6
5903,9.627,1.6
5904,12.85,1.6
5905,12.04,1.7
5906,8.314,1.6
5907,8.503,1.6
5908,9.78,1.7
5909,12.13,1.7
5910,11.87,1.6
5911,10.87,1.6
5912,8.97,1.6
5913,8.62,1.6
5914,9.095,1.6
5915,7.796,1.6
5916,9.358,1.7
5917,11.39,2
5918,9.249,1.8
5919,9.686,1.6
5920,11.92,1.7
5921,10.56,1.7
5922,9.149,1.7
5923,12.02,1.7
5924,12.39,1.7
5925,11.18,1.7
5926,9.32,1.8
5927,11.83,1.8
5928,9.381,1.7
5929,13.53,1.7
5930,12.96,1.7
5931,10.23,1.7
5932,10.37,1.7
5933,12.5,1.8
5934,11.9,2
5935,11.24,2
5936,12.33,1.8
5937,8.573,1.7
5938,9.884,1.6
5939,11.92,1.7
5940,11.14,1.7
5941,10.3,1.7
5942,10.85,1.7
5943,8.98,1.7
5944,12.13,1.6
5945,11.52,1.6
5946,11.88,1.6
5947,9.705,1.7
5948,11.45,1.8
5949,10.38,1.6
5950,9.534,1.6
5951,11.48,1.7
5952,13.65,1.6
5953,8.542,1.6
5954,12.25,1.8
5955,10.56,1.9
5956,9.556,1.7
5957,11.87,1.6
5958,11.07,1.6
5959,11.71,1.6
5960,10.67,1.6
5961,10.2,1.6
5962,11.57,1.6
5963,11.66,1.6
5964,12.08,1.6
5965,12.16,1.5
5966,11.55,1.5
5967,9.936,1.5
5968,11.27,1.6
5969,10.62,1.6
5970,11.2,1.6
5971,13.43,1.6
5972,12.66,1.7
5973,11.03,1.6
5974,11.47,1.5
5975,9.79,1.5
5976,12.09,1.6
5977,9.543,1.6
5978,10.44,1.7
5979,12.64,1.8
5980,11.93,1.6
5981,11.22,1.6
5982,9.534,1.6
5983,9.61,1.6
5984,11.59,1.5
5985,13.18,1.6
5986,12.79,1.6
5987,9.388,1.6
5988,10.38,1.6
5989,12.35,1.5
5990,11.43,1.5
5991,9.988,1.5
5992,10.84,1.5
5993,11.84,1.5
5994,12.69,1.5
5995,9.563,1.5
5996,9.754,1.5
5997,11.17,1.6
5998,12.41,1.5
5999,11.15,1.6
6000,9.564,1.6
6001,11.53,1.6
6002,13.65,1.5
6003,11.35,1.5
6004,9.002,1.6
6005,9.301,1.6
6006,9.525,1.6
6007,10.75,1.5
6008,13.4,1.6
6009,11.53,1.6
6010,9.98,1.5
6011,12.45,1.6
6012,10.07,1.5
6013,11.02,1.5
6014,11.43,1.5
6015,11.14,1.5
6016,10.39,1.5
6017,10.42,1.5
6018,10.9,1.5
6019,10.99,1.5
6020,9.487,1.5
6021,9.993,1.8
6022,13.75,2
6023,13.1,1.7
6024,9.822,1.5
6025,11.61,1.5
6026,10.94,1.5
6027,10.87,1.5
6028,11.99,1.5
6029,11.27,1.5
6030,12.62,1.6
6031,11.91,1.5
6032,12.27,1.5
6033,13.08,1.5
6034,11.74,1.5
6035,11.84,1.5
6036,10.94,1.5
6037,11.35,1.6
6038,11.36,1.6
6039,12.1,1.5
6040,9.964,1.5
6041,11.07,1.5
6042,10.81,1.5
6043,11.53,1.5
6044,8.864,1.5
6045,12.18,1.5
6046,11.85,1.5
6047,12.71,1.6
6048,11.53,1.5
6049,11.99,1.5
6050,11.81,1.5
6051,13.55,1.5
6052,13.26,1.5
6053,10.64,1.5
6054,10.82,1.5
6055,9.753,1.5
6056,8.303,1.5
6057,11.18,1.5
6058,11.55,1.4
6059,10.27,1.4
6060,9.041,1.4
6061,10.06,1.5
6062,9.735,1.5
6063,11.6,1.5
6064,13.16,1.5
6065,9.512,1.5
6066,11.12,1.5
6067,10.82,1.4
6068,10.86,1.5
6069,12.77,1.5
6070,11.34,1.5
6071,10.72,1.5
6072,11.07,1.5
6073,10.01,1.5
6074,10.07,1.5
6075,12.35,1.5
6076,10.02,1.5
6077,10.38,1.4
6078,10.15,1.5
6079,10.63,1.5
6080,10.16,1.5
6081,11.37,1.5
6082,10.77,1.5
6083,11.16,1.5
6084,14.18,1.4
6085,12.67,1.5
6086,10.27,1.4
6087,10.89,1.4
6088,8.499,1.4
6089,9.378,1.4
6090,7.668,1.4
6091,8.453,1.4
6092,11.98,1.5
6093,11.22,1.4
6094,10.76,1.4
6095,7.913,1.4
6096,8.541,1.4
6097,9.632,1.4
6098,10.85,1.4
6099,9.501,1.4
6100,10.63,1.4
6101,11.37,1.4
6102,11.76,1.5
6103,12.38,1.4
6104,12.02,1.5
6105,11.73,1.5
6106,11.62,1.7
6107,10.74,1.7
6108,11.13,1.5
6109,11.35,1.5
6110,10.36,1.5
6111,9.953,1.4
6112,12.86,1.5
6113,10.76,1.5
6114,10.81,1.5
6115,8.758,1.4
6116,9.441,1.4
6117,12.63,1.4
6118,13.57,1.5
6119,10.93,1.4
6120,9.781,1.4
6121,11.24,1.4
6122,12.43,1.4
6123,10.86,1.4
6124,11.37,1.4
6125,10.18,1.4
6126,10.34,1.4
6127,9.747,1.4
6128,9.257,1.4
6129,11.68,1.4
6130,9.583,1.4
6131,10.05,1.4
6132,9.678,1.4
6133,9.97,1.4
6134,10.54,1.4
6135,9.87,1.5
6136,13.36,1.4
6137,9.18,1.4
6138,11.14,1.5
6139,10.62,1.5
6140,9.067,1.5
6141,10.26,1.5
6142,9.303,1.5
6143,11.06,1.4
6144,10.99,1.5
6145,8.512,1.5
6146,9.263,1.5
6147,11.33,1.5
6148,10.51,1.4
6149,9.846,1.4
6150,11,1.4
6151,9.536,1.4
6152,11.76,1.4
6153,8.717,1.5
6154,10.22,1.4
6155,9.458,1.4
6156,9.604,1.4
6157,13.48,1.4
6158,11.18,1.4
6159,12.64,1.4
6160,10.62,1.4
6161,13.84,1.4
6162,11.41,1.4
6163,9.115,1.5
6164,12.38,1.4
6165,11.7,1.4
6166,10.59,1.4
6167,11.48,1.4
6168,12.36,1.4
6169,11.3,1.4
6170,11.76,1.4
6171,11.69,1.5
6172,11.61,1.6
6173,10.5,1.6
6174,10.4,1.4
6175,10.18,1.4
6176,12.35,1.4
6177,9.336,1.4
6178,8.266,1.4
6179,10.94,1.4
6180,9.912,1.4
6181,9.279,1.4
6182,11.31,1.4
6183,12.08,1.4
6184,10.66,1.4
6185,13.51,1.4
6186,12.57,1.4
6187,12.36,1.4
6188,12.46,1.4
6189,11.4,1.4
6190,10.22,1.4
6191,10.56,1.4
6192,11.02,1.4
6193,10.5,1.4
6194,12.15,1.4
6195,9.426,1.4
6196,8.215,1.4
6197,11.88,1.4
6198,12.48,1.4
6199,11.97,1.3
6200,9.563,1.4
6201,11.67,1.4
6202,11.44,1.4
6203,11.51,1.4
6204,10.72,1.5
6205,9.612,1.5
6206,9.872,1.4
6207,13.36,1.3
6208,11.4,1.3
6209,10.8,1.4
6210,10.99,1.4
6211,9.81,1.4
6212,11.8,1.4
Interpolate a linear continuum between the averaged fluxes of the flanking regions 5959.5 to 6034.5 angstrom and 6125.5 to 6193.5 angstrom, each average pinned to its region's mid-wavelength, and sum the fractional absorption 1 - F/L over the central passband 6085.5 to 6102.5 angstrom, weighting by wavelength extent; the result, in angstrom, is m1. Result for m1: 1.5 angstrom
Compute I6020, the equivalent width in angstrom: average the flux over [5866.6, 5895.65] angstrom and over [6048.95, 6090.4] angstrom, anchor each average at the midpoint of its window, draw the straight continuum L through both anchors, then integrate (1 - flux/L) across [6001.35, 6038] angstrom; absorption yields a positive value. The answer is -1.8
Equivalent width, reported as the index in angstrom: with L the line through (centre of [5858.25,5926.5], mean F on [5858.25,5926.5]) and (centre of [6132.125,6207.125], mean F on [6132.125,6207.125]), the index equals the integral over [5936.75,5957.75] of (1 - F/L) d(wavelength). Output -0.8 angstrom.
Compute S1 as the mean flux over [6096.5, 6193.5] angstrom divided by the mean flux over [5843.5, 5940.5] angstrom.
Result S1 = 1.04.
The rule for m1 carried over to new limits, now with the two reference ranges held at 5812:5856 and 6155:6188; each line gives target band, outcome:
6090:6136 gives 1.4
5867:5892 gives -1.5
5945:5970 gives -1.7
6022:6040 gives -1.8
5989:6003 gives -1.0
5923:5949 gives -2.1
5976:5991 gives -1.0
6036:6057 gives -1.0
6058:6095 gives 0.6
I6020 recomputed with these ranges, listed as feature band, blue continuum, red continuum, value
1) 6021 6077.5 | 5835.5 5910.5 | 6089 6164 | -3.9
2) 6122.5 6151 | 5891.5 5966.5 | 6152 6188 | 2.0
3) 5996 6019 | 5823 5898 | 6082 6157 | -1.5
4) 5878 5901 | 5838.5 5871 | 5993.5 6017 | -1.5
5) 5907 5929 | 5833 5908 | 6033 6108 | 0.1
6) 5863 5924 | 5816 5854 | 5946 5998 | 0.1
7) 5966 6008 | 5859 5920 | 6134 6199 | -2.5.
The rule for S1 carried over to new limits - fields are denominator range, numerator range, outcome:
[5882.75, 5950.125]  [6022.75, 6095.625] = 1.04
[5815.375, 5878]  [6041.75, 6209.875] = 1.10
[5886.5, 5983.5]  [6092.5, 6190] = 1.00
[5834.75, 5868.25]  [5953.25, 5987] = 1.13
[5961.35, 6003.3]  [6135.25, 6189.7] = 0.97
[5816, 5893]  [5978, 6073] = 1.11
